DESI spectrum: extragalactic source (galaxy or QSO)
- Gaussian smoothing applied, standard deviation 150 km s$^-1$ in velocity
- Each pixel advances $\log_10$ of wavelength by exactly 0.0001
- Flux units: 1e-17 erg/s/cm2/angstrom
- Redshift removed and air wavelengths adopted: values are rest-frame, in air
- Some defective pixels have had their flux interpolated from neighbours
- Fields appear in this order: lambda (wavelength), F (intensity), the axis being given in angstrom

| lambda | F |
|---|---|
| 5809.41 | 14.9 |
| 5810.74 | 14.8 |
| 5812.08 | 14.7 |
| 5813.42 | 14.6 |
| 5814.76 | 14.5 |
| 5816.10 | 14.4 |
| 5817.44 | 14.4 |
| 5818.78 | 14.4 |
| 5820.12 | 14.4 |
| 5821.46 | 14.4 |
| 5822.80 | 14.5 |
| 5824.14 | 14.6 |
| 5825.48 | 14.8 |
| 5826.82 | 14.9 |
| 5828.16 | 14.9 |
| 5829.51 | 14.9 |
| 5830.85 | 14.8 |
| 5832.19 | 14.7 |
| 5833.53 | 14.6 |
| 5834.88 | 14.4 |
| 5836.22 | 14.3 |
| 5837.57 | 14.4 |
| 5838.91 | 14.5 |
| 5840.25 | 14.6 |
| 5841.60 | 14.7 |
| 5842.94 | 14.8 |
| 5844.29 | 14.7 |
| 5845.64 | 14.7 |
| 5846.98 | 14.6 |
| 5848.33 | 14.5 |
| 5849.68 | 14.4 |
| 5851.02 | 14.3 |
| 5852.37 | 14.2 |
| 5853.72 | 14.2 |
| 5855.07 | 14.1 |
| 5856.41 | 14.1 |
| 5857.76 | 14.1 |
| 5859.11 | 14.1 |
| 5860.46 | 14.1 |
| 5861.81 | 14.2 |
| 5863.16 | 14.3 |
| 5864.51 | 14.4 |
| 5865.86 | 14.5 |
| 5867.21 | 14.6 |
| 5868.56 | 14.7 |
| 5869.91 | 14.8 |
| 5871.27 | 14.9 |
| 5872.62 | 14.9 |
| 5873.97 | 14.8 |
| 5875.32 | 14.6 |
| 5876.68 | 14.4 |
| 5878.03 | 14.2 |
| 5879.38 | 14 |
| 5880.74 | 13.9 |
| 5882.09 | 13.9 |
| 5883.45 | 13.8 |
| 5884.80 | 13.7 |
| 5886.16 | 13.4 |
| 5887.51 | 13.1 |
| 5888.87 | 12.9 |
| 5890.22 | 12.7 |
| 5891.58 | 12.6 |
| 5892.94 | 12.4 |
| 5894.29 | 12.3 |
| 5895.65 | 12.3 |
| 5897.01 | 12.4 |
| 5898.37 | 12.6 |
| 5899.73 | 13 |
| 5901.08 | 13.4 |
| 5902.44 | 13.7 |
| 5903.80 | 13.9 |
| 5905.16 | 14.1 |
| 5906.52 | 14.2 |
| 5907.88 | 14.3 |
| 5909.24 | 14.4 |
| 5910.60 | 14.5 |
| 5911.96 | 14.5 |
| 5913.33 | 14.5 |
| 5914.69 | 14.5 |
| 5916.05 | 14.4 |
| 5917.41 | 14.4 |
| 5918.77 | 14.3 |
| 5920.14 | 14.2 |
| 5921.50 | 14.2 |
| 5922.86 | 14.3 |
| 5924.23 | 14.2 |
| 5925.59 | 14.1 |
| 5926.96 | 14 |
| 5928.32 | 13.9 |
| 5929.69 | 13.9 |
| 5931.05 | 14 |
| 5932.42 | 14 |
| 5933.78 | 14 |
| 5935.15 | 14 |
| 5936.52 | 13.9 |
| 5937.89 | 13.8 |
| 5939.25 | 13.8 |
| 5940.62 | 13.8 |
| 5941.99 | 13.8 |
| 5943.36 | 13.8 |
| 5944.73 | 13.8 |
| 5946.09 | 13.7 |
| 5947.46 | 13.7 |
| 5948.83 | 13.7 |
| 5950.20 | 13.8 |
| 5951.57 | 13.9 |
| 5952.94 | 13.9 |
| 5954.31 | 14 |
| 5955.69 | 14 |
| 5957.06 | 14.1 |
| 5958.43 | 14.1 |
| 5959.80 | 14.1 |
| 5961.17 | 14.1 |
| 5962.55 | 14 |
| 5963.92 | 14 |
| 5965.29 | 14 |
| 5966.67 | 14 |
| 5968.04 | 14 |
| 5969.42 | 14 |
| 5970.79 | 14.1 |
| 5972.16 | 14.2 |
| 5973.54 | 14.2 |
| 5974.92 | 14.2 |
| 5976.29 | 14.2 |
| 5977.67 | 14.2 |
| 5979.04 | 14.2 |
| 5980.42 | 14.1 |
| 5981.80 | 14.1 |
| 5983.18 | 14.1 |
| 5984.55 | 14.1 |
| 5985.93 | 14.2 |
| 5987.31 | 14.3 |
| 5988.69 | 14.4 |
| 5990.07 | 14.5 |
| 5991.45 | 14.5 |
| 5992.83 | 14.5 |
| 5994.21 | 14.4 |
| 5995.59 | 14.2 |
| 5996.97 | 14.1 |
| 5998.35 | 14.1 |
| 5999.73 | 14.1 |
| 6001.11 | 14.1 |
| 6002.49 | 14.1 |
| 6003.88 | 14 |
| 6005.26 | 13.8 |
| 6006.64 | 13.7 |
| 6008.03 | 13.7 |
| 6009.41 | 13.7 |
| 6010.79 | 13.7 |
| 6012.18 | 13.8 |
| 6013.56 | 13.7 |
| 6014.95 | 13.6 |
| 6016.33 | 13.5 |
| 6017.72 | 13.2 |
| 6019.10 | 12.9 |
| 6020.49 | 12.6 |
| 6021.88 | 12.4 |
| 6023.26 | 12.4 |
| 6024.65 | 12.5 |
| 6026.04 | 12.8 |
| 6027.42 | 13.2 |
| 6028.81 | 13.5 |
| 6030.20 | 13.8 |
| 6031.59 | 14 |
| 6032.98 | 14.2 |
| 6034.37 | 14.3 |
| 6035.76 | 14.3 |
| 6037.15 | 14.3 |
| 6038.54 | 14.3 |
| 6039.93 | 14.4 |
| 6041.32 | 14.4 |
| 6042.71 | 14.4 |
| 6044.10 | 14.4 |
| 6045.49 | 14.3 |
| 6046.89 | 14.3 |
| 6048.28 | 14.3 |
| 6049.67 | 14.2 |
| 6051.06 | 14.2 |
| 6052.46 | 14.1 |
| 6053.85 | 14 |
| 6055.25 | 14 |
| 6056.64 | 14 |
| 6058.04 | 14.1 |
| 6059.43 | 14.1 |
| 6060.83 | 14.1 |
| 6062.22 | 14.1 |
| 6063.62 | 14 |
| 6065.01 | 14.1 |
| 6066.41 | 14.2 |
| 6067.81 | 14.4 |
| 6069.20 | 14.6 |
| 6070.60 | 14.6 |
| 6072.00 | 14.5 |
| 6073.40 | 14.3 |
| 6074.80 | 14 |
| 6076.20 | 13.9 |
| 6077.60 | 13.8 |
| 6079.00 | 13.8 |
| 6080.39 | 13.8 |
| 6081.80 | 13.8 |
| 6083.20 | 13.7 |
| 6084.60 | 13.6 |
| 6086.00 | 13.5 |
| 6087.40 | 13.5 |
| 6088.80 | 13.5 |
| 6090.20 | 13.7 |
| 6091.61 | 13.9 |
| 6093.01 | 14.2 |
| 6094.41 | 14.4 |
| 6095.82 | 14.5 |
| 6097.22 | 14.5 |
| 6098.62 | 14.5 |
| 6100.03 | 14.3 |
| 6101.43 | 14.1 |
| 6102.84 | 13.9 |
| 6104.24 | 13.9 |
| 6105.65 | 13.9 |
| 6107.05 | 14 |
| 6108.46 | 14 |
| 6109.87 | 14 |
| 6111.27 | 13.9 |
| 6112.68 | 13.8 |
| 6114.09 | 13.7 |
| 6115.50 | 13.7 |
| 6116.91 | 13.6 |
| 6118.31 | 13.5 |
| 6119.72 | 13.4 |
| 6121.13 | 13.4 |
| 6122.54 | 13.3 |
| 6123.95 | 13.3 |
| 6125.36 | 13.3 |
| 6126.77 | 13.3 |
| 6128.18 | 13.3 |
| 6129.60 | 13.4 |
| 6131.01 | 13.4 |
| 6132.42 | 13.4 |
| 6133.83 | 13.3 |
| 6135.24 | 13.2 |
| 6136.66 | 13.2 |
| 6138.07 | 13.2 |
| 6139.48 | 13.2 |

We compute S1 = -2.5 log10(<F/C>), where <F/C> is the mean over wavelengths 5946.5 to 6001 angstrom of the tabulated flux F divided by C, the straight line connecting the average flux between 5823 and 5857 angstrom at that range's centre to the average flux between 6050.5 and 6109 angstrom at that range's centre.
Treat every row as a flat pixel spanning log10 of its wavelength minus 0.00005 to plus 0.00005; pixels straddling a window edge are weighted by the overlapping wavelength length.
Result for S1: 0.01 mag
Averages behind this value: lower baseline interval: 14.6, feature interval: 14.1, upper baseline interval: 14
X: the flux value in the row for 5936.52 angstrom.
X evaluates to 13.9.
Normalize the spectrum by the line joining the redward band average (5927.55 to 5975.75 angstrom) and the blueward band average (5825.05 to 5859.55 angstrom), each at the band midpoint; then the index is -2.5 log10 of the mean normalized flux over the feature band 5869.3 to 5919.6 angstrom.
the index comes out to 0.03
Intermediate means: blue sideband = 14.5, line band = 13.8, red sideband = 14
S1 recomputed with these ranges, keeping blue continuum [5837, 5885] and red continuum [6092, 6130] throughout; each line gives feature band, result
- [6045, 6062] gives -0.014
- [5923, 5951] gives 0.025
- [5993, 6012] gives 0.006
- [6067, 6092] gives -0.003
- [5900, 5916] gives 0.009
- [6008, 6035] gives 0.052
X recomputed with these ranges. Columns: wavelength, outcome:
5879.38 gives 14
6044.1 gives 14.4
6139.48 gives 13.2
